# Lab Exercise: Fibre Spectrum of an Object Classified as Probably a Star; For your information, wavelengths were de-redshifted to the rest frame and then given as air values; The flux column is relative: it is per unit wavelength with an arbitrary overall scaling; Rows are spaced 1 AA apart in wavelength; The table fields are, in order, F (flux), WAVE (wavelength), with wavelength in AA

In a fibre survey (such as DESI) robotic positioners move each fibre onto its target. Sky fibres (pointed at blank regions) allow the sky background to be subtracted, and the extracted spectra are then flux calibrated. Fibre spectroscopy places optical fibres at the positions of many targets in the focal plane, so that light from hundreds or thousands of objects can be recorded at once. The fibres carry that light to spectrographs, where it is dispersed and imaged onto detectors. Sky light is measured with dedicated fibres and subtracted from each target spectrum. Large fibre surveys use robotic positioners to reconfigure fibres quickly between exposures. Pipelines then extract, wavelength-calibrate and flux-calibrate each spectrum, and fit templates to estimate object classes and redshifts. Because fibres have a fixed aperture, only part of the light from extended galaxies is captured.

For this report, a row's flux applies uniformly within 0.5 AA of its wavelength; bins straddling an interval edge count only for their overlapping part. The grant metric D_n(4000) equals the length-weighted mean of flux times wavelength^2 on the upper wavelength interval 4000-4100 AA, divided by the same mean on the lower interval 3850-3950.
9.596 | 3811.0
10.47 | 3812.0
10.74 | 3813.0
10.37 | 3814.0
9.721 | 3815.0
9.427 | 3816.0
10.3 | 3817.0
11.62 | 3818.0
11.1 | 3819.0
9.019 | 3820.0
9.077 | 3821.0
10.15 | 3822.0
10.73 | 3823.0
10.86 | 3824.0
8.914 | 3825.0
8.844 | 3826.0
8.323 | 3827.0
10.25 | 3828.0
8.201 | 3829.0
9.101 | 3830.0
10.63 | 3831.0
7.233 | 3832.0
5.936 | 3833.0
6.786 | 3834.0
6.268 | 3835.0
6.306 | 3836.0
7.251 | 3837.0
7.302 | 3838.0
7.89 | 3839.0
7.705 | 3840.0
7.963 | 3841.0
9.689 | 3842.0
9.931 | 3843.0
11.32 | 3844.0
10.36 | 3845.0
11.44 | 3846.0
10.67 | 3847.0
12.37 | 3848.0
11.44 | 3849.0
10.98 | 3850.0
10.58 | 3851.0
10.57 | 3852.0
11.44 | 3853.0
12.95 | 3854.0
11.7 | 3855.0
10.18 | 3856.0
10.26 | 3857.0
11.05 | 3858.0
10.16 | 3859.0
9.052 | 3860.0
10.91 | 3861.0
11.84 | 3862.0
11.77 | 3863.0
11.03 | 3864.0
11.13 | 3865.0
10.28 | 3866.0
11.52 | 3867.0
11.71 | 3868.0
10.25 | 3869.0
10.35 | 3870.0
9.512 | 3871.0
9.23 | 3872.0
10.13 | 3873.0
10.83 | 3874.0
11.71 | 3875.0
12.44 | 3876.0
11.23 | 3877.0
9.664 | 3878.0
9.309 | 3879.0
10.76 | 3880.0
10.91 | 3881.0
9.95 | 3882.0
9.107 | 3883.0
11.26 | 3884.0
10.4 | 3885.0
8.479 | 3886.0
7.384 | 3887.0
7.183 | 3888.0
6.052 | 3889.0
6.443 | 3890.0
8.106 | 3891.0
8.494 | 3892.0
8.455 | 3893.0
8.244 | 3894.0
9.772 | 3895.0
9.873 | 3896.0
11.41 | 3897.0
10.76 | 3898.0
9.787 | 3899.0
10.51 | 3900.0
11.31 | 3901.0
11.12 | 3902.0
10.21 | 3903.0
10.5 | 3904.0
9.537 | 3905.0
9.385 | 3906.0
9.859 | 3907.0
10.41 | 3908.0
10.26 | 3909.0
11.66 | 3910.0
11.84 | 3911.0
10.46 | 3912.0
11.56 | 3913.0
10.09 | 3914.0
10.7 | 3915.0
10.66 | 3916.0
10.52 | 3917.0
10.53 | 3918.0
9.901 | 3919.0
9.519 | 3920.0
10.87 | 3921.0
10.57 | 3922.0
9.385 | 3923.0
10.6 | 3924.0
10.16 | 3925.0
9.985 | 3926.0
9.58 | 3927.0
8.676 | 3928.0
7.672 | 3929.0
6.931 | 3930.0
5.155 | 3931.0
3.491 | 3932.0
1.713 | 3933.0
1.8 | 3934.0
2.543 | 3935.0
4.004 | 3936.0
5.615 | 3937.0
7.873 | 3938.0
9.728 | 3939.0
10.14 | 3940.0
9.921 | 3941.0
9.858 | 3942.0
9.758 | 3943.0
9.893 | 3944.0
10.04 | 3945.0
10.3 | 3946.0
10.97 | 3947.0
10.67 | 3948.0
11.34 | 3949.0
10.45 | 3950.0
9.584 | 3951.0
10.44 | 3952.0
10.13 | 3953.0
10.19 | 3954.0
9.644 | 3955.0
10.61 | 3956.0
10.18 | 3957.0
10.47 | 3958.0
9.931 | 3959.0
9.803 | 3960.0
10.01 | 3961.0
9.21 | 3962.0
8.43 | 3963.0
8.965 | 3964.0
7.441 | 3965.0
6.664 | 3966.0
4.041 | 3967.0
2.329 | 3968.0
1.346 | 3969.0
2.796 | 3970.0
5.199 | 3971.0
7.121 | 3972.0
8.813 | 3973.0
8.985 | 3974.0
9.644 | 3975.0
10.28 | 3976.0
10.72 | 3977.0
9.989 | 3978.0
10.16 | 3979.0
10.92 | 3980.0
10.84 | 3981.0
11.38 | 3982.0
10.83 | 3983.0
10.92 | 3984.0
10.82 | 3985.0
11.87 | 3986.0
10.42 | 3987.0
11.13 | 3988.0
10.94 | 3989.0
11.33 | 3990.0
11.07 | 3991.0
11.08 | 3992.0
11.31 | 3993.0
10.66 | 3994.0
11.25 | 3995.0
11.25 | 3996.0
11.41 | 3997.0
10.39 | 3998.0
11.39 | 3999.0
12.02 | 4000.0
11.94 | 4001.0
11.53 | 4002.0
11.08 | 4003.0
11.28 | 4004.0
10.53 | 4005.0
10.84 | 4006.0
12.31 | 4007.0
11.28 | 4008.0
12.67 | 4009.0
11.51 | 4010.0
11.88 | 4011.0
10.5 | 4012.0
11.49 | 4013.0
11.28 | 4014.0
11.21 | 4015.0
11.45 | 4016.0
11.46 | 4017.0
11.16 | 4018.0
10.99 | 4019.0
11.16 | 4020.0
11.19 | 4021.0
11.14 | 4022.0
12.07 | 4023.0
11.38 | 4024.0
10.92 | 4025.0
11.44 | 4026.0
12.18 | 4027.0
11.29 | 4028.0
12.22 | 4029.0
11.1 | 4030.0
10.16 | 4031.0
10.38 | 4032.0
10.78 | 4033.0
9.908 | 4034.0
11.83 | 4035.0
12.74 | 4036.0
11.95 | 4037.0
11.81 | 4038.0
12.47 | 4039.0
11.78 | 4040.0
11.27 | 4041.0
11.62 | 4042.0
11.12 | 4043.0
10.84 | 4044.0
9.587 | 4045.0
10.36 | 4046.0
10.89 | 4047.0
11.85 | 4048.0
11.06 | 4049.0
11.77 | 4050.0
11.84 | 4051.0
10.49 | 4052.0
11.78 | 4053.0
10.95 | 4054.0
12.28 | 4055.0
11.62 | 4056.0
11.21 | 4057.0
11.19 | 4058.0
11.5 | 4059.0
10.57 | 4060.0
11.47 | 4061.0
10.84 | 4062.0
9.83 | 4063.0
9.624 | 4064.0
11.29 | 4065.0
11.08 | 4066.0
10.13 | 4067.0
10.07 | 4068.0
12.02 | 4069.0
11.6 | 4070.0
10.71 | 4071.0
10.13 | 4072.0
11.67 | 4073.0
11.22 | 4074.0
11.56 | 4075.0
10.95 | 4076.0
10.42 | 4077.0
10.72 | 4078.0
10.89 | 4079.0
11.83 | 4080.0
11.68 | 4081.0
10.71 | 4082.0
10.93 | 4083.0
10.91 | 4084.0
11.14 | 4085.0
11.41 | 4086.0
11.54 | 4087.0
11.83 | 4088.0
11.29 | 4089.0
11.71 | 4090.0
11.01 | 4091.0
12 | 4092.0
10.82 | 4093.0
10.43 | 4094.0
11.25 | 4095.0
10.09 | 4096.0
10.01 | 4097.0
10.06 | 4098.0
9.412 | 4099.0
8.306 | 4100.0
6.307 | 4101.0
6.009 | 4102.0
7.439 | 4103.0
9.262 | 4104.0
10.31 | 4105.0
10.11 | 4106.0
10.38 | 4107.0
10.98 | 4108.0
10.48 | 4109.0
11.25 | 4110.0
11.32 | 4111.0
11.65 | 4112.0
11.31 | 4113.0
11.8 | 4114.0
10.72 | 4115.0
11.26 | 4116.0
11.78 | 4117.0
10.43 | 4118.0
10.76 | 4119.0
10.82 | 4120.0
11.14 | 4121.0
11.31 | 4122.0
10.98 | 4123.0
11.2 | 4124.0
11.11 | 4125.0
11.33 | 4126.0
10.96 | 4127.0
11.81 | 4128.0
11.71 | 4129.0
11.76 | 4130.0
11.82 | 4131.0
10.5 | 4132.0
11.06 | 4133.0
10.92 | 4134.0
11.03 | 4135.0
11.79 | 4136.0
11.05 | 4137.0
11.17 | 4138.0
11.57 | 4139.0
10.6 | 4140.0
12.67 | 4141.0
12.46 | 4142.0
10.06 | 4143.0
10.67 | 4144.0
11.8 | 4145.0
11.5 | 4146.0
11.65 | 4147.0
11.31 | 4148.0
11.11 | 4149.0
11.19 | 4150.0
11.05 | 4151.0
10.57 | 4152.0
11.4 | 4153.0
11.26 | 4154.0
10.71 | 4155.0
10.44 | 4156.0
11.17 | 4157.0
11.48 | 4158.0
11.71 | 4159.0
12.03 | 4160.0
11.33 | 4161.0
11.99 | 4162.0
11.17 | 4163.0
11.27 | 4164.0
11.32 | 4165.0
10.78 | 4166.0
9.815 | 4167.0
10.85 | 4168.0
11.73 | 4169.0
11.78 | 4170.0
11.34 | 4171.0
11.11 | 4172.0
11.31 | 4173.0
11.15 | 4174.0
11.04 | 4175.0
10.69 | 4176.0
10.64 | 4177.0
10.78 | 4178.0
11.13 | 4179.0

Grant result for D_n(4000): 1.25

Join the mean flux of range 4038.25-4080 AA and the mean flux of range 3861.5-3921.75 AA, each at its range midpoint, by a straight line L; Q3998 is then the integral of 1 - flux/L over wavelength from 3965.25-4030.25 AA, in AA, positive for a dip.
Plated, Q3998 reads 2.5 AA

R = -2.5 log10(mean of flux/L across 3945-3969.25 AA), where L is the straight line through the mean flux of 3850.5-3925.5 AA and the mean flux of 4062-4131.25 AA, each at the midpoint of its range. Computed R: 0.16 mag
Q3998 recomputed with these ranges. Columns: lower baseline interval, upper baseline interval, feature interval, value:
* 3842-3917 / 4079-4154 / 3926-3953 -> 6.16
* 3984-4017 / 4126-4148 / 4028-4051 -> 0.08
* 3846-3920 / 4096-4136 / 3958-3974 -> 5.24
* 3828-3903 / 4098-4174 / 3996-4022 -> -2.39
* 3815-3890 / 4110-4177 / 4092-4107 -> 2.20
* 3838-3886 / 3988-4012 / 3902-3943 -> 7.45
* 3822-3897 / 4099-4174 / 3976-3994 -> -1.10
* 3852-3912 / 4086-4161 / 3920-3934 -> 3.30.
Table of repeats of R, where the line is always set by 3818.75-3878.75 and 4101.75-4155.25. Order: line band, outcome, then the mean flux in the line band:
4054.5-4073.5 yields -0.02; 11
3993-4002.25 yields -0.08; 11.3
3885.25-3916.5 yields 0.05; 9.7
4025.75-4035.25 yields -0.05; 11.1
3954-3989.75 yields 0.16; 8.97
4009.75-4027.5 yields -0.08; 11.4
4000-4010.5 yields -0.10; 11.5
